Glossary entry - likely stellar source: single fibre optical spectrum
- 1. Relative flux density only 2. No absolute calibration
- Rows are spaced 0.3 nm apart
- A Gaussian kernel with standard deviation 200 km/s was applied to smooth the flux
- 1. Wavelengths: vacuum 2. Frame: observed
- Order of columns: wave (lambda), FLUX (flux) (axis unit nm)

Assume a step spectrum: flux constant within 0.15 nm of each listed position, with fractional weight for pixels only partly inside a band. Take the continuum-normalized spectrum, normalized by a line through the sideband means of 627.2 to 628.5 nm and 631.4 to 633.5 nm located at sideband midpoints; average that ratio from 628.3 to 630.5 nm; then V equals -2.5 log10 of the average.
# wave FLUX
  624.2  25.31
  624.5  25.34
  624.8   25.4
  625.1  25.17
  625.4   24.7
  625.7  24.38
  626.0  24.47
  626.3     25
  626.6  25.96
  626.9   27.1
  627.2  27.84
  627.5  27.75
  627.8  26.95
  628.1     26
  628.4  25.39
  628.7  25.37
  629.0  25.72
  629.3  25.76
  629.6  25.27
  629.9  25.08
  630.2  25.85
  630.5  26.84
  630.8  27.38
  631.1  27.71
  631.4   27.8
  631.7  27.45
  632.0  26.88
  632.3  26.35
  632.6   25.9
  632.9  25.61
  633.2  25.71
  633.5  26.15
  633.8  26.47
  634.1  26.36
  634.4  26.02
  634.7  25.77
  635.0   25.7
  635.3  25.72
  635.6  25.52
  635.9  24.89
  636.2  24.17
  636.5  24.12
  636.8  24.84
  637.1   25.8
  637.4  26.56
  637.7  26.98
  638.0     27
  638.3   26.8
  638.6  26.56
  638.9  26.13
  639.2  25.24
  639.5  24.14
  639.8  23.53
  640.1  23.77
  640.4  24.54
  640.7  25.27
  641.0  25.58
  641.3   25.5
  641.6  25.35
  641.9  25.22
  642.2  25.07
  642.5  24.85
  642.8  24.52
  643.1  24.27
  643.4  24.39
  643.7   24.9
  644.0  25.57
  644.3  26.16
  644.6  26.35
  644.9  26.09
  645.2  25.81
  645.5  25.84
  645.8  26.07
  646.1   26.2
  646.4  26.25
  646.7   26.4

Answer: 0.04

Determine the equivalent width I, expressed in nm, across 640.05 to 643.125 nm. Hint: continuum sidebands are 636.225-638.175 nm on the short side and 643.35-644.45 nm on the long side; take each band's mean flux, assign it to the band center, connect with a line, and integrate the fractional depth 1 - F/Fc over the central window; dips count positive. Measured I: 0.06 nm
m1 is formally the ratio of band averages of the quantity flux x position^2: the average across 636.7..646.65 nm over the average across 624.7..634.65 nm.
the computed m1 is 1.0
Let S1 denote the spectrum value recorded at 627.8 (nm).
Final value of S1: 26.95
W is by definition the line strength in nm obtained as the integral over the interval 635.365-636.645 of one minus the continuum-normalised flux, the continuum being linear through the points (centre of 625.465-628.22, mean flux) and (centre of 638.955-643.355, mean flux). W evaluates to 0.027 nm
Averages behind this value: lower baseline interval 26.1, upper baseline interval 24.8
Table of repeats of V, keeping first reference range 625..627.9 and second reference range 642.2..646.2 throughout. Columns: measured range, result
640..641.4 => 0.03 mag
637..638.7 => -0.04 mag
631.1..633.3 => -0.04 mag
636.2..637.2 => 0.04 mag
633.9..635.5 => -0.01 mag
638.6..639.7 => 0.01 mag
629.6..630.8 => -0.01 mag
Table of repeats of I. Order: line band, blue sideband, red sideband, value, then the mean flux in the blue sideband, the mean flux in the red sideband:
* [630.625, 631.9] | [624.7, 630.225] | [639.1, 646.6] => -0.10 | 25.7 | 25.2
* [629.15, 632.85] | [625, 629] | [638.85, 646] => -0.12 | 25.9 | 25.2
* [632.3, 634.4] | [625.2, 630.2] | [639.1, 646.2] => -0.04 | 25.8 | 25.2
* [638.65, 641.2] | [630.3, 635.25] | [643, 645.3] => 0.10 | 26.5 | 25.5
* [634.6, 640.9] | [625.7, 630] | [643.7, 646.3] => 0.14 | 25.9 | 26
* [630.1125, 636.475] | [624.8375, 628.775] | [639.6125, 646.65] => -0.13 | 25.8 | 25.3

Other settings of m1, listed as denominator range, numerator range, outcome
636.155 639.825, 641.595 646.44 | 1.01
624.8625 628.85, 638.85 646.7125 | 1.03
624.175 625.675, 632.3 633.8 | 1.06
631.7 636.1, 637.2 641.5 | 1.00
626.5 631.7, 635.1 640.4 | 0.98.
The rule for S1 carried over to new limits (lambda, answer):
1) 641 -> 25.58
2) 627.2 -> 27.84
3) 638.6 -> 26.56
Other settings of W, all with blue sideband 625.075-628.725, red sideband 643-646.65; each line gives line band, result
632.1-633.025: -0.01 nm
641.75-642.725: 0.03 nm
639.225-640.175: 0.06 nm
